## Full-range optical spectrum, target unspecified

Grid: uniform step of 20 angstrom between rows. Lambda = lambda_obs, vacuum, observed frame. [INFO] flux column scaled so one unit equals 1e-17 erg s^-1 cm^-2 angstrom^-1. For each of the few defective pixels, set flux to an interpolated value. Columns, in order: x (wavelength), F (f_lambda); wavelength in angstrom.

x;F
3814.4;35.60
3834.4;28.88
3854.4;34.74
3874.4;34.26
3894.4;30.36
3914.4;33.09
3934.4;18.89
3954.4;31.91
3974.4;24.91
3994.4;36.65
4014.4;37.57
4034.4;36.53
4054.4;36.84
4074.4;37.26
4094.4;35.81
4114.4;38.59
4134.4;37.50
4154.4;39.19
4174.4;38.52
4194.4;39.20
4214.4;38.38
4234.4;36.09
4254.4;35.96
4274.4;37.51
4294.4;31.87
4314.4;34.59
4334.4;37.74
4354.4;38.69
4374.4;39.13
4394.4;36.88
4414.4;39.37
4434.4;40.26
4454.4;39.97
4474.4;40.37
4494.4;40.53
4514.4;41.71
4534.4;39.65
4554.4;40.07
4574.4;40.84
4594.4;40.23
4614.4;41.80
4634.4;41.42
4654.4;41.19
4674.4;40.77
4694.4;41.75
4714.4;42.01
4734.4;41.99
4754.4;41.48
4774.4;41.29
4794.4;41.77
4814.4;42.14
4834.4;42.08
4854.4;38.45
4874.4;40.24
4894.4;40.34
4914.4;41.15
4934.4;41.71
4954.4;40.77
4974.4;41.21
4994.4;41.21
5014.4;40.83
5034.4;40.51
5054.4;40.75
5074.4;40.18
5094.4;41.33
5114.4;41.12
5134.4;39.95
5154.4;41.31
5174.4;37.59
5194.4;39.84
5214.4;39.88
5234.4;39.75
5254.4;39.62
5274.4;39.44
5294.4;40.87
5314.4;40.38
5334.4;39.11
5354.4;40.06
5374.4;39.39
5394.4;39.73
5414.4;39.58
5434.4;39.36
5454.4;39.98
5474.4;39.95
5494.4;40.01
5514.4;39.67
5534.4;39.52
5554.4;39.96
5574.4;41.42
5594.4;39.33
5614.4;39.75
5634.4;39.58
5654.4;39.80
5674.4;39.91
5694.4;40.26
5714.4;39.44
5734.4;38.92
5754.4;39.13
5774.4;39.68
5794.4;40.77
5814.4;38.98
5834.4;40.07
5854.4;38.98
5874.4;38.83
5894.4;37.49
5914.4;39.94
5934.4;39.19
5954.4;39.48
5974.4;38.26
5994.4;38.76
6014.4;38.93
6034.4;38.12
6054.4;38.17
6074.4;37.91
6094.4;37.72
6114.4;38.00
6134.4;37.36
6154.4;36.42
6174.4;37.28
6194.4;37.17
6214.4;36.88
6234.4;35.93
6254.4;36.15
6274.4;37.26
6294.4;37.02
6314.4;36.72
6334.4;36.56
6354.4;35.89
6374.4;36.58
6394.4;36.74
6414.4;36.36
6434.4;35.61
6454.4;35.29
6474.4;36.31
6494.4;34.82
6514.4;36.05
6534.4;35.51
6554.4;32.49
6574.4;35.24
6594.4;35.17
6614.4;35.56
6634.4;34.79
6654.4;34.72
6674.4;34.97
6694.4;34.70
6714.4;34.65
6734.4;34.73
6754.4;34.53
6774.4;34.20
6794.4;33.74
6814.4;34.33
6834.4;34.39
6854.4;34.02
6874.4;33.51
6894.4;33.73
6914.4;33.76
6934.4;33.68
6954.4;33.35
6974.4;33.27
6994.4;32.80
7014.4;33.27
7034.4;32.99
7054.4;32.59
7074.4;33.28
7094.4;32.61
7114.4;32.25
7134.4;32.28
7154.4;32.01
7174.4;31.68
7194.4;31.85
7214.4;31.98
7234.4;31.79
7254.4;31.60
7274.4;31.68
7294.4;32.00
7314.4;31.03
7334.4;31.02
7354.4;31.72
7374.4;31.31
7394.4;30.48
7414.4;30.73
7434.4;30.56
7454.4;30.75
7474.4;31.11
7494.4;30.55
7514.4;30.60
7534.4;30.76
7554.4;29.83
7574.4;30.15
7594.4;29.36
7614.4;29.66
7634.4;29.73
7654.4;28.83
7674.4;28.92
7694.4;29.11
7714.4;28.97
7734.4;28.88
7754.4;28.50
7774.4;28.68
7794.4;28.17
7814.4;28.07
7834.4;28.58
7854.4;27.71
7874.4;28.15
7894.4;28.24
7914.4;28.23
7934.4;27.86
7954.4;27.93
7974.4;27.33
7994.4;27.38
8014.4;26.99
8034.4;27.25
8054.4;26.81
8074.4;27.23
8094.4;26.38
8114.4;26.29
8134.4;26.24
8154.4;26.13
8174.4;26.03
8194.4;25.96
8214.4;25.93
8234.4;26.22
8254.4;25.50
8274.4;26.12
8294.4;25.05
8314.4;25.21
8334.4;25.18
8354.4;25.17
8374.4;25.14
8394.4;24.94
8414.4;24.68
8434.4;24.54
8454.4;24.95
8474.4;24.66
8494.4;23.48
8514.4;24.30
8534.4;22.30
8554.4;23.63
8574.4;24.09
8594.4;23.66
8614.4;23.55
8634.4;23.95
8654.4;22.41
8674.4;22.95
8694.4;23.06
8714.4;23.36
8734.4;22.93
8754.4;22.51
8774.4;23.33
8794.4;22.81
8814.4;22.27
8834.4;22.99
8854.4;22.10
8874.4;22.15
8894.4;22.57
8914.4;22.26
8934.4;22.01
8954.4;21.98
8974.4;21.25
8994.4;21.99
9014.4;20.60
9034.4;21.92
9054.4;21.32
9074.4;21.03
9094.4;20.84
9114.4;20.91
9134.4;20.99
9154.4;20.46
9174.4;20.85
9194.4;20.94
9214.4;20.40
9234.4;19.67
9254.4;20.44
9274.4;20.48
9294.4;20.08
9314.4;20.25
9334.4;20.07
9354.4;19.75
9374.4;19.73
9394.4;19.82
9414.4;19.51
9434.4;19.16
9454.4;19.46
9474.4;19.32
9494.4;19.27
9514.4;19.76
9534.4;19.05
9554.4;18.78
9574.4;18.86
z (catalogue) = 0.00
